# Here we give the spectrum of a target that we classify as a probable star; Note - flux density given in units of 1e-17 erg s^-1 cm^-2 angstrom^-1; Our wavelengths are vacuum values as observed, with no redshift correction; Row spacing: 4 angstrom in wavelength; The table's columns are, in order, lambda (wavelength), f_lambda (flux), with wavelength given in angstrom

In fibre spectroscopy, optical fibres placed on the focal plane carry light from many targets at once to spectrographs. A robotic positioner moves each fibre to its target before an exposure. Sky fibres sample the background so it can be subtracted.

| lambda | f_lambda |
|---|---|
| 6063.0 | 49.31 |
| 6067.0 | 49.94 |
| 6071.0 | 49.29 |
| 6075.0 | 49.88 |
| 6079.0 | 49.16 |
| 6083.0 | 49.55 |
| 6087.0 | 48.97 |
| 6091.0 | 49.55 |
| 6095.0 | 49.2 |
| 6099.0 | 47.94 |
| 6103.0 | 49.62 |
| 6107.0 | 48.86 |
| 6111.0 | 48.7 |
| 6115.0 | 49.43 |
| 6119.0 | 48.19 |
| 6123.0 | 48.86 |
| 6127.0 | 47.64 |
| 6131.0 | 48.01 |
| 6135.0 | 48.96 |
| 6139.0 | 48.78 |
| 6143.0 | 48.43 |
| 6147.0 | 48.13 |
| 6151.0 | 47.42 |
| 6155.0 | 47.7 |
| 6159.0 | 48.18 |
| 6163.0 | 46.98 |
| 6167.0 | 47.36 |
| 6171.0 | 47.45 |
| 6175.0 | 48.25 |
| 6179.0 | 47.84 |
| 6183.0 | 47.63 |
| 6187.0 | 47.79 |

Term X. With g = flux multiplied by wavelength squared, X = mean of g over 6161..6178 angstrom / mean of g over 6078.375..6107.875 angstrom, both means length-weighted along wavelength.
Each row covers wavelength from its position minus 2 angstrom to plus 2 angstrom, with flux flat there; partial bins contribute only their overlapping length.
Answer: 0.99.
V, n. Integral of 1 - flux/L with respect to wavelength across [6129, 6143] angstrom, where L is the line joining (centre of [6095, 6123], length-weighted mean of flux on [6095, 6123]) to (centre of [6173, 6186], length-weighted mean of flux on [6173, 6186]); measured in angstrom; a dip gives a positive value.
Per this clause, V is -0.03 angstrom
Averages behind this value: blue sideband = 48.8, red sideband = 47.9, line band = 48.6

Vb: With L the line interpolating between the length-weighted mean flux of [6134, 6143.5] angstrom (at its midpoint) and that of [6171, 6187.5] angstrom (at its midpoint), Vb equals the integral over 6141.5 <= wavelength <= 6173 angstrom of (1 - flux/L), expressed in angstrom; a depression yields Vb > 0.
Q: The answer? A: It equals 0.4 angstrom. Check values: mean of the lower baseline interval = 48.7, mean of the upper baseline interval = 47.8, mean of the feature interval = 47.7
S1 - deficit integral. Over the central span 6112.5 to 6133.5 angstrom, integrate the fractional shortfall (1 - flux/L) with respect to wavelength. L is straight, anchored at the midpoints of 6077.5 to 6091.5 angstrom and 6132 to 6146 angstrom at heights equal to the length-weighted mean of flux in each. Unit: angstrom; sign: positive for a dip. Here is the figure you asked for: 0.2 angstrom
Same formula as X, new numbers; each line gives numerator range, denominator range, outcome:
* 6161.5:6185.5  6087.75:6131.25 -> 1.00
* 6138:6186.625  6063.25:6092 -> 0.99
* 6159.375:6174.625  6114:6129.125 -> 0.99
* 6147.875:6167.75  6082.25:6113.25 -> 0.99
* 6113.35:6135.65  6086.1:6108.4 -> 1.00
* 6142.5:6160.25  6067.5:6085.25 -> 0.99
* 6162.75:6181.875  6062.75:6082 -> 0.99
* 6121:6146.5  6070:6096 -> 1.00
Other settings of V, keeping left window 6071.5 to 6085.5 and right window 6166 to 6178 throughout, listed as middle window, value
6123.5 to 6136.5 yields 0.1 angstrom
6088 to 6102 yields 0.1 angstrom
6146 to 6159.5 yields 0.1 angstrom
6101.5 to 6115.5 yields -0.1 angstrom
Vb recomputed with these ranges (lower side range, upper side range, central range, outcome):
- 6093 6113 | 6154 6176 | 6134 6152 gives -0.11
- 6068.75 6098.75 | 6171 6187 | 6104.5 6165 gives 0.27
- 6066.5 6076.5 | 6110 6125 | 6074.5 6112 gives 0.10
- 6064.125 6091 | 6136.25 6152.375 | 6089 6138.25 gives 0.06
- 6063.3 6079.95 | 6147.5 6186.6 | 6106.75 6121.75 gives -0.02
